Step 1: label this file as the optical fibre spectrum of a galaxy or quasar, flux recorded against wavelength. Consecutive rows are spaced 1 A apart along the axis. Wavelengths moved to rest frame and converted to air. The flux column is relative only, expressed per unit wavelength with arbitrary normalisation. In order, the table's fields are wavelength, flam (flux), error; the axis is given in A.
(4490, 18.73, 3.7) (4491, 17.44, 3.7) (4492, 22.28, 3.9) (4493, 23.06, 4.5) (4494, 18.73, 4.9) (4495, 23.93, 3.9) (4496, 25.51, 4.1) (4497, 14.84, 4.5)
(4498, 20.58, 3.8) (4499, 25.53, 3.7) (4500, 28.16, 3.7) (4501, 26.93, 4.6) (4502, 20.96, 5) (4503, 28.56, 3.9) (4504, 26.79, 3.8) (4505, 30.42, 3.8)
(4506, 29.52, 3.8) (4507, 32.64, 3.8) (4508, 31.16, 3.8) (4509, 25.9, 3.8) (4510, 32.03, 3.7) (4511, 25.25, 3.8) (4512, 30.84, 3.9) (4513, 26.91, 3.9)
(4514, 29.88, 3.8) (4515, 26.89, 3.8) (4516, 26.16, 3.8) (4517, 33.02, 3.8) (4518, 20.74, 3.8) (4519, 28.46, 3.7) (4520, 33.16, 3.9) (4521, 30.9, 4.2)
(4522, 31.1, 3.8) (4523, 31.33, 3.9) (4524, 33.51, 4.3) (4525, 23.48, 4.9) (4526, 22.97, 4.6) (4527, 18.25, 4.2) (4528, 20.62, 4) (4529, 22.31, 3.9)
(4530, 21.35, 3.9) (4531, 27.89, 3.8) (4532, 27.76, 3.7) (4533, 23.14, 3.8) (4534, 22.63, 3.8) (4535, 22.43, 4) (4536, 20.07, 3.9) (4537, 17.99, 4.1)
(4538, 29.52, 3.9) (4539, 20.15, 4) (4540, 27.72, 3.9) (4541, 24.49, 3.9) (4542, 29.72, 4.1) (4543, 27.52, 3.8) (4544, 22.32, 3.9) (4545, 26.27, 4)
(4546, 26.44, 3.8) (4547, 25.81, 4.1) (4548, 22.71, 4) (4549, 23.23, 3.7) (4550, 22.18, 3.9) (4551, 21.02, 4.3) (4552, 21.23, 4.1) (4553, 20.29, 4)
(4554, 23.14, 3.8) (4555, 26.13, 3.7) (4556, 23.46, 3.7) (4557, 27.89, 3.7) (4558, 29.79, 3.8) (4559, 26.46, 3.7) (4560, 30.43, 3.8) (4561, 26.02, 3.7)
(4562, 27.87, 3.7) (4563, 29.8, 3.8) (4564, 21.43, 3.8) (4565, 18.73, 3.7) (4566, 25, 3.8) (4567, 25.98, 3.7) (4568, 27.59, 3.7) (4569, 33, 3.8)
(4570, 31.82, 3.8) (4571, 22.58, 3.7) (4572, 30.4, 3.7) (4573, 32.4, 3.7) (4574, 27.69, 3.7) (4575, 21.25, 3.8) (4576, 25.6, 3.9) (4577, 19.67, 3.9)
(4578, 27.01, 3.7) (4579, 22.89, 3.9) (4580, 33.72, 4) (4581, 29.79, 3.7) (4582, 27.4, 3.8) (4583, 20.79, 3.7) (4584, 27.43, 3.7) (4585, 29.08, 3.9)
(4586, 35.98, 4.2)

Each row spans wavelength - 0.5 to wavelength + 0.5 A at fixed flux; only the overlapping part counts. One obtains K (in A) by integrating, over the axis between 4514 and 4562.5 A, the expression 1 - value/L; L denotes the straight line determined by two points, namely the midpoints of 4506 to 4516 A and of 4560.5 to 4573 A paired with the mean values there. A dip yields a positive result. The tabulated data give 4.4 A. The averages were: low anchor 28.9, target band 25.4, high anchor 26.9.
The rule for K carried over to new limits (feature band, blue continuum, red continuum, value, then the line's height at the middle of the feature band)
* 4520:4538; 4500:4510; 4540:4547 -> 1.39 A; 27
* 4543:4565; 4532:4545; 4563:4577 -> 0.33 A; 25.2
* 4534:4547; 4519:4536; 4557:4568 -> 0.70 A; 25.9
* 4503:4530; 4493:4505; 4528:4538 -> -4.88 A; 23.5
